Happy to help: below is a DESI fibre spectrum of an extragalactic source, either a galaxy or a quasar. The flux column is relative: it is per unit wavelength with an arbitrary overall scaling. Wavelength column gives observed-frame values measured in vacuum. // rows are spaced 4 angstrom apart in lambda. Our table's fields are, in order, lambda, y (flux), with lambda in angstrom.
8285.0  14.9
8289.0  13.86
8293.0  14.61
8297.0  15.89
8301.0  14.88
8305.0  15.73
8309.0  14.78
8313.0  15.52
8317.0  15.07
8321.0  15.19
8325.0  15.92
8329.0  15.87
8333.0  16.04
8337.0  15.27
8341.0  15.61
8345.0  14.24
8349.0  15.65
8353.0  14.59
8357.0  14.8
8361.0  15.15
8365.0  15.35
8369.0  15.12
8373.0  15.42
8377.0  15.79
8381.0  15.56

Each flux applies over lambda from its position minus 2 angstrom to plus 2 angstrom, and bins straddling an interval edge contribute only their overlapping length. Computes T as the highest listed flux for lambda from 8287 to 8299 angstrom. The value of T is 15.89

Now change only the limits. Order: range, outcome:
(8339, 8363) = 15.65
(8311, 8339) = 16.04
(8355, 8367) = 15.35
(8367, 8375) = 15.42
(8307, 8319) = 15.52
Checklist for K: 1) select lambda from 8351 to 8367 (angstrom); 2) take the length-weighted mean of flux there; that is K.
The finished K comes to 15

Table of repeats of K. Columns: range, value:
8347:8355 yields 15.1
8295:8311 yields 15.3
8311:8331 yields 15.5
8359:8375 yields 15.3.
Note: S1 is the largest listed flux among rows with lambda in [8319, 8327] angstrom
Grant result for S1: 15.92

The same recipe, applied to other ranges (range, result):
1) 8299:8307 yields 15.73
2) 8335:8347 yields 15.61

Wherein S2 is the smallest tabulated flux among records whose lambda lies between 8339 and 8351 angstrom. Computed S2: 14.24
